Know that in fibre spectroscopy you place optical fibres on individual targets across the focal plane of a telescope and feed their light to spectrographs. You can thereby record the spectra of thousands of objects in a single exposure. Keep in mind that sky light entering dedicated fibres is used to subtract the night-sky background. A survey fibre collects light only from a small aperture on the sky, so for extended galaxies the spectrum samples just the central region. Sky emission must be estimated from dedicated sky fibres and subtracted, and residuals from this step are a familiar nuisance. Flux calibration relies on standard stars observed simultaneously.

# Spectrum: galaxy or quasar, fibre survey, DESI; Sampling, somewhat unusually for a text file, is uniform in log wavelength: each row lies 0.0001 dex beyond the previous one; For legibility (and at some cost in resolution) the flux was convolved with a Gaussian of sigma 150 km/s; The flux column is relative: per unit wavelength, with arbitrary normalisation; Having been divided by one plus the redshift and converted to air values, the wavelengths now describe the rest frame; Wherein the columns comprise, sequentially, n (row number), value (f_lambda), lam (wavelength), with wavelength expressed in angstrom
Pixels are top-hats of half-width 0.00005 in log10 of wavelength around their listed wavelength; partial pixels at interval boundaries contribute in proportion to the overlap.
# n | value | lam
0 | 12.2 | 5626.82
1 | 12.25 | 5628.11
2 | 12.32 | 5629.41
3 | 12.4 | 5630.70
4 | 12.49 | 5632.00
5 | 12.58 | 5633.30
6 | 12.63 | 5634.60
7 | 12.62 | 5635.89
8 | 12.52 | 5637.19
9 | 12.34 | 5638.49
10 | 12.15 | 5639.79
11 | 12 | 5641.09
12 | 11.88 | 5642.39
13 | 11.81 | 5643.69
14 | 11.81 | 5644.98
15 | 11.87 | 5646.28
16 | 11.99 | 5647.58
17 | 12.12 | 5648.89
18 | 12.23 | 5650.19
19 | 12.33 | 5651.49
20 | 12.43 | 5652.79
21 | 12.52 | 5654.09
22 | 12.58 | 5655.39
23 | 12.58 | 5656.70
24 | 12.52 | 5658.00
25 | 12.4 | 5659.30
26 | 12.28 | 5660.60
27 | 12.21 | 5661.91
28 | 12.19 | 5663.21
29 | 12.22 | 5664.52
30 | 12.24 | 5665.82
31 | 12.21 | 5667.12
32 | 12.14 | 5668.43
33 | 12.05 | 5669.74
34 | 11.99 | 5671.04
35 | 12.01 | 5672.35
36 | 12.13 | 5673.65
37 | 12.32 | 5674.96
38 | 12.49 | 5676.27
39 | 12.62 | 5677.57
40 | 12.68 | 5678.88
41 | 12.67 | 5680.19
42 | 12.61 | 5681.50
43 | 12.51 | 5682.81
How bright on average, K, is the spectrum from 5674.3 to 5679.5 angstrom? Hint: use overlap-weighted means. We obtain 12.5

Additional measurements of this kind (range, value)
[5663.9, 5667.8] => 12.2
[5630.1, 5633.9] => 12.5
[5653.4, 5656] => 12.6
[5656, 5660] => 12.5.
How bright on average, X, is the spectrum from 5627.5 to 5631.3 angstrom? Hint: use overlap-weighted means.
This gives 12.3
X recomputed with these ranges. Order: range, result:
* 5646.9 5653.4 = 12.2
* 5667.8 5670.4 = 12.1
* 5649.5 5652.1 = 12.3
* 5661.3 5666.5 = 12.2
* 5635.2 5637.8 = 12.6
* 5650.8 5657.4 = 12.5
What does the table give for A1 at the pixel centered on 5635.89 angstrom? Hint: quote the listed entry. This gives 12.62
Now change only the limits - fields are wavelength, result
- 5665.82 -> 12.24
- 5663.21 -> 12.19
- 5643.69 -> 11.81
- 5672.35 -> 12.01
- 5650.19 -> 12.23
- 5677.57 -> 12.62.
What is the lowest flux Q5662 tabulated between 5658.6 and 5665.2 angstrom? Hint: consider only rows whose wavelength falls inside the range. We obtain 12.19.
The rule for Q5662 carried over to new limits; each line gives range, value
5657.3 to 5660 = 12.4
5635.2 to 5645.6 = 11.81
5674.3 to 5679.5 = 12.32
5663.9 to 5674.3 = 11.99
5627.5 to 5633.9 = 12.25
